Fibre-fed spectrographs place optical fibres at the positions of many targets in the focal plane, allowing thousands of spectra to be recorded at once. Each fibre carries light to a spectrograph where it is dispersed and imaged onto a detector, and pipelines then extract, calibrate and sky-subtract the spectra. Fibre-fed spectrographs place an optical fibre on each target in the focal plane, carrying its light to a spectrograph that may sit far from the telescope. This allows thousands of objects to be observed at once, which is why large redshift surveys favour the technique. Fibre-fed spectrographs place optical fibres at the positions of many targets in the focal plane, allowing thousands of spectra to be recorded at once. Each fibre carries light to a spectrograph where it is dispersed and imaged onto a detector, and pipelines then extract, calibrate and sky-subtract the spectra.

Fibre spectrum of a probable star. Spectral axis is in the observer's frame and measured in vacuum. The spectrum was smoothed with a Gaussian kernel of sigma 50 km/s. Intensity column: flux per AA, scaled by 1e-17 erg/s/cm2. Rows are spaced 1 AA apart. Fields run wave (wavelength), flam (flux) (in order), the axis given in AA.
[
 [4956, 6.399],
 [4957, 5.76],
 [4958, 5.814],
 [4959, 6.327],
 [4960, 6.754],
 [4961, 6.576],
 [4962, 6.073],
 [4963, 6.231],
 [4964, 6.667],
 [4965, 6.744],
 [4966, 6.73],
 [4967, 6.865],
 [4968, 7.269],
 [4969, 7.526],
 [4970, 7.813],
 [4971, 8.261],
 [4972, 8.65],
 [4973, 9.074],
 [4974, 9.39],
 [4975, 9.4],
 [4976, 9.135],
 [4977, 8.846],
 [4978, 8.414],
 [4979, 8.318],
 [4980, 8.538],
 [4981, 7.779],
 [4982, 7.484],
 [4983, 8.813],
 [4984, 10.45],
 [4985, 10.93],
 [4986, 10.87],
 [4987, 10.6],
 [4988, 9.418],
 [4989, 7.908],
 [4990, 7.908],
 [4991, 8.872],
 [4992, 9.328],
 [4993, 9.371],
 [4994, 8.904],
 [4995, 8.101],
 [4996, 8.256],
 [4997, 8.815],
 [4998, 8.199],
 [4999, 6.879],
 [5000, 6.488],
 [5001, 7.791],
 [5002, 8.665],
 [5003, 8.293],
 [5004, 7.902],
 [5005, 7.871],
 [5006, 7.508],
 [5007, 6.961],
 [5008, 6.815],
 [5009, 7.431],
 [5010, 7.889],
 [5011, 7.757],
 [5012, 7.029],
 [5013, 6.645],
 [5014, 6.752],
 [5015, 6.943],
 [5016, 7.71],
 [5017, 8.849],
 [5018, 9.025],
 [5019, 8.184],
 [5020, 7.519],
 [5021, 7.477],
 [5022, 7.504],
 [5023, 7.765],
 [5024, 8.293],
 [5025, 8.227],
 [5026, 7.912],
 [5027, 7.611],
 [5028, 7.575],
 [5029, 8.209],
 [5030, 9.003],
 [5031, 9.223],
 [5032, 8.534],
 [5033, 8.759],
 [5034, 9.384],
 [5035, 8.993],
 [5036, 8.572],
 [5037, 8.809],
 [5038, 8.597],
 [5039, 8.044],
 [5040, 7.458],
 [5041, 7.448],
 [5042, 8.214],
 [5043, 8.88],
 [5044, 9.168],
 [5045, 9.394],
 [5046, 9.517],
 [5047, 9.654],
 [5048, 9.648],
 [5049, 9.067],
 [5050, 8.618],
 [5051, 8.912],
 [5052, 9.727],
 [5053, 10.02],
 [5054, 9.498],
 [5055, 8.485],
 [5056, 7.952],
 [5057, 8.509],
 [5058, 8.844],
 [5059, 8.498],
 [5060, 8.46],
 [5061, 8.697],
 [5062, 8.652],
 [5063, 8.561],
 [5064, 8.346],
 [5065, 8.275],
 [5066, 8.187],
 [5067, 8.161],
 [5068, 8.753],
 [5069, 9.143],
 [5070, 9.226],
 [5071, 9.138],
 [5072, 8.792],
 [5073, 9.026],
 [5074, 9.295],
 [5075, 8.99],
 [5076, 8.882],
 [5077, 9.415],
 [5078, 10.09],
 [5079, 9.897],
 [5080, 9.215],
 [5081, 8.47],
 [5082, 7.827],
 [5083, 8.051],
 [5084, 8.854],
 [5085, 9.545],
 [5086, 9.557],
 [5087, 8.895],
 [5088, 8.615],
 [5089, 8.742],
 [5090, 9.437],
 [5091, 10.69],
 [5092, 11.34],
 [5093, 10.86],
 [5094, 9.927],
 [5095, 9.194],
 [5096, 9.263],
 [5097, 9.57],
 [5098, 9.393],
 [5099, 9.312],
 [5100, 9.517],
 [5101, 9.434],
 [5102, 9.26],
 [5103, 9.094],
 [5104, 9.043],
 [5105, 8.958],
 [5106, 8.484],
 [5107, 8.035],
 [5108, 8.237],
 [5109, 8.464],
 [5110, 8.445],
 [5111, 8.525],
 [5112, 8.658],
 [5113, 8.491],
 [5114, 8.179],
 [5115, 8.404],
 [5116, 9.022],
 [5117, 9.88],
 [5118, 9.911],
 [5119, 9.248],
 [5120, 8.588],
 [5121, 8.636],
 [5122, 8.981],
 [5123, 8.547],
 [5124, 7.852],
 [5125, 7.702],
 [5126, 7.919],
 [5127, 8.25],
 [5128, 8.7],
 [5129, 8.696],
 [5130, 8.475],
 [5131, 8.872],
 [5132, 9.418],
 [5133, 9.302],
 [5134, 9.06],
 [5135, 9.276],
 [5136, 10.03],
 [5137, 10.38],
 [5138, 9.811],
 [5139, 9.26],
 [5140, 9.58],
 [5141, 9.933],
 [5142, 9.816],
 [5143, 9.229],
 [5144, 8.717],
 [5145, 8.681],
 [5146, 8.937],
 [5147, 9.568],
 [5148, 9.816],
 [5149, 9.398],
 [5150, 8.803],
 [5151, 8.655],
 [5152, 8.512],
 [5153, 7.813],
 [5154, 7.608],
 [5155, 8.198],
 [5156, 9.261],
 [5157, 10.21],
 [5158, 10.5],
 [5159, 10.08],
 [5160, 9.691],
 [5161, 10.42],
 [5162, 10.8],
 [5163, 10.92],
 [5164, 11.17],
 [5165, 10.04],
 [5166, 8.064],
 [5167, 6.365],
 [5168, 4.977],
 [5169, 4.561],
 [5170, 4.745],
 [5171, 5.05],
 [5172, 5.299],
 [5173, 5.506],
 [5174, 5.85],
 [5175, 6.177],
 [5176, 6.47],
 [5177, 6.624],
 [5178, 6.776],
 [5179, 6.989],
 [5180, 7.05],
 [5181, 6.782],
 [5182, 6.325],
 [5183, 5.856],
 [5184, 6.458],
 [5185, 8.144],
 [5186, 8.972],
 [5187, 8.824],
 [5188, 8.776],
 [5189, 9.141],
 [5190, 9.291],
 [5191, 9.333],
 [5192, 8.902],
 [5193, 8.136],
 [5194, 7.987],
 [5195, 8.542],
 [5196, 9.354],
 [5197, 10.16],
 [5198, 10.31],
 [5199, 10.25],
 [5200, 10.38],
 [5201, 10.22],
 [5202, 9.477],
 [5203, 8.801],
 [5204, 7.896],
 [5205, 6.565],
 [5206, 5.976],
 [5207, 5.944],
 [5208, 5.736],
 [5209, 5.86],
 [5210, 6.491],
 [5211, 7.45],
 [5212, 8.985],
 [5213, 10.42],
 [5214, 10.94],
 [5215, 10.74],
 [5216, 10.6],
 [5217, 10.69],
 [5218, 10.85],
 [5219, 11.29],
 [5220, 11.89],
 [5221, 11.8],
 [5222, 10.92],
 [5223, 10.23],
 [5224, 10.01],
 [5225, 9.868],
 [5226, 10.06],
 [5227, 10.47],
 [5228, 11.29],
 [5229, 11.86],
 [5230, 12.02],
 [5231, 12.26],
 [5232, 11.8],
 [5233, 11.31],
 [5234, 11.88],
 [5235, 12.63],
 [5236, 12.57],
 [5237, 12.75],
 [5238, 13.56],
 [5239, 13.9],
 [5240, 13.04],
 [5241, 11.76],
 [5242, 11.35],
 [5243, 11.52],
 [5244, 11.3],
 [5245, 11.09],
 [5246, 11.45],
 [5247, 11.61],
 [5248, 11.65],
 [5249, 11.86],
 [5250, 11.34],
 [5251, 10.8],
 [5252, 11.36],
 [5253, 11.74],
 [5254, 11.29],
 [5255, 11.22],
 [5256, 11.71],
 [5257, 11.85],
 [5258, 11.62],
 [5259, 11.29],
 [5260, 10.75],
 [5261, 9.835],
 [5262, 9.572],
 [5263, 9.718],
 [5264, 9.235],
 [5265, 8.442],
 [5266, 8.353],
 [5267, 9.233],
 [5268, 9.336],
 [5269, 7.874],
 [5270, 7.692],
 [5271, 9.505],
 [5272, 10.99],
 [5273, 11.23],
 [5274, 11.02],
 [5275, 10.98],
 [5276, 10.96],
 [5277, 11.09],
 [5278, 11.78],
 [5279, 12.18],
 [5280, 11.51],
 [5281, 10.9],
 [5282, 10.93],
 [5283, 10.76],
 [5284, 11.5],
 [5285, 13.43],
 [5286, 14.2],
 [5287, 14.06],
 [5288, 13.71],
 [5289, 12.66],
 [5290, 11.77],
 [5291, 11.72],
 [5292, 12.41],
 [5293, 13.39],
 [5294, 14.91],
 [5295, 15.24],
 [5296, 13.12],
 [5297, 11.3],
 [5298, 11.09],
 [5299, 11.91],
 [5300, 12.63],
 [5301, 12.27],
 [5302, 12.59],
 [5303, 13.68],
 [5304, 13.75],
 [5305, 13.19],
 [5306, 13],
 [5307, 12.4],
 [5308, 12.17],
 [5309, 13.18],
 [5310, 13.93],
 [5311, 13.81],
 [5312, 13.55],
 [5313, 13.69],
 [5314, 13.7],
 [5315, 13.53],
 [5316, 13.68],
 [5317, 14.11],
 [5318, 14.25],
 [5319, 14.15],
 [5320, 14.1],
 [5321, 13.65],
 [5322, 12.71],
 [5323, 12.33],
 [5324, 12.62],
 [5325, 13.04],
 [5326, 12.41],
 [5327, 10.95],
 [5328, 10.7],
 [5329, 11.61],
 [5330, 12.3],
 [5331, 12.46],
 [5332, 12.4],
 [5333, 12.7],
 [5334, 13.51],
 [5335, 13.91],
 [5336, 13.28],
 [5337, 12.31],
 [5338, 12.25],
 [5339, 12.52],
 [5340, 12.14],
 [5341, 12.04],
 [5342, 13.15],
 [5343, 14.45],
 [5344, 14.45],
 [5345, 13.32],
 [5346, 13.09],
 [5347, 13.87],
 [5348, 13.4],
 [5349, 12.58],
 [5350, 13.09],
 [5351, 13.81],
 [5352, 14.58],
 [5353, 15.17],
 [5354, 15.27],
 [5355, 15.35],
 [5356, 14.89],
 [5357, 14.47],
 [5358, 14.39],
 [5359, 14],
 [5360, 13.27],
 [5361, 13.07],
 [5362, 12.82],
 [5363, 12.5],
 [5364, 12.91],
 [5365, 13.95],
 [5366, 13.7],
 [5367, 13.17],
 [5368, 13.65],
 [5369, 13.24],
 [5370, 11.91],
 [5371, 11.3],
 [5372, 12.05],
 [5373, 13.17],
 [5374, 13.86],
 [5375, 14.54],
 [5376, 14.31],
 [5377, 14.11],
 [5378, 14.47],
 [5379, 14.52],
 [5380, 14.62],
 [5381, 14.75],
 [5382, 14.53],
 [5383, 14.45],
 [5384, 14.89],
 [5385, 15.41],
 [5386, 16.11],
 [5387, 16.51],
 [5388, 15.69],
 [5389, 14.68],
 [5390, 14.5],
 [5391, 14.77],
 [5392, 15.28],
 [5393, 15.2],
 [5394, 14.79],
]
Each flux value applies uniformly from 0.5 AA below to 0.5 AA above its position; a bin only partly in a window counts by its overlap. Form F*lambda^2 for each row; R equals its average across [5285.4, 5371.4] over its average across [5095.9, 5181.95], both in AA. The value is 1.66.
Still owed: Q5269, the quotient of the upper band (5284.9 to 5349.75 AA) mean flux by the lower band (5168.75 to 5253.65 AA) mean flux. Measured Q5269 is 1.38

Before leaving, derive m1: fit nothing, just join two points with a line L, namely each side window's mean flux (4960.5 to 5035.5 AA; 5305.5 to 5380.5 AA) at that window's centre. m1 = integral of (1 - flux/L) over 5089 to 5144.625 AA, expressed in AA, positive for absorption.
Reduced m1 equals 4.5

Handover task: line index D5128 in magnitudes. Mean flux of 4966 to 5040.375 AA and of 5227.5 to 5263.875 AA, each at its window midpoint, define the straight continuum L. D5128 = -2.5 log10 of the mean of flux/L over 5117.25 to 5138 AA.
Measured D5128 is 0.12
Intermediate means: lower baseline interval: 8.27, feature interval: 8.93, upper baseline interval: 11.6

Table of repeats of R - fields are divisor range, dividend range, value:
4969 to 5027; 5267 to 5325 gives 1.69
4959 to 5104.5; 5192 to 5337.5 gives 1.46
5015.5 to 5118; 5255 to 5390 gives 1.60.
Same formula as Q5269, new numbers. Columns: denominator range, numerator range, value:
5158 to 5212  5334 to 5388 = 1.75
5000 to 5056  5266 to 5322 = 1.49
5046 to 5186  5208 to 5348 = 1.36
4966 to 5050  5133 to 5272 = 1.13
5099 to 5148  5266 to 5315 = 1.35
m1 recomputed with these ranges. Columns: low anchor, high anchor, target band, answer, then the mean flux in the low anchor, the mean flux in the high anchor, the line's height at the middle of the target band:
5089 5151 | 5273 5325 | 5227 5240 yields -1.0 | 9.12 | 12.8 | 11.4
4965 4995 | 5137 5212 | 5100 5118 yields -0.9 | 8.68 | 8.24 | 8.39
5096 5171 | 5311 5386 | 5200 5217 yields 3.4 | 8.87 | 13.5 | 10.5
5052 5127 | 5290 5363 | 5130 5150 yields 0.9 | 8.95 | 13.2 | 9.85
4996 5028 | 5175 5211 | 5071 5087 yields -2.6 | 7.71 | 7.93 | 7.79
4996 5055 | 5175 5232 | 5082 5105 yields -2.3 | 8.24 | 8.99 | 8.52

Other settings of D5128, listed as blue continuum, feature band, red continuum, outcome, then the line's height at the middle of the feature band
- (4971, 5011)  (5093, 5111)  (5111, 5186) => -0.08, 8.42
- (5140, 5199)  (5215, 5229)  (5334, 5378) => -0.11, 9.74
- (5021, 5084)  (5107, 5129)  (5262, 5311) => 0.11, 9.55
